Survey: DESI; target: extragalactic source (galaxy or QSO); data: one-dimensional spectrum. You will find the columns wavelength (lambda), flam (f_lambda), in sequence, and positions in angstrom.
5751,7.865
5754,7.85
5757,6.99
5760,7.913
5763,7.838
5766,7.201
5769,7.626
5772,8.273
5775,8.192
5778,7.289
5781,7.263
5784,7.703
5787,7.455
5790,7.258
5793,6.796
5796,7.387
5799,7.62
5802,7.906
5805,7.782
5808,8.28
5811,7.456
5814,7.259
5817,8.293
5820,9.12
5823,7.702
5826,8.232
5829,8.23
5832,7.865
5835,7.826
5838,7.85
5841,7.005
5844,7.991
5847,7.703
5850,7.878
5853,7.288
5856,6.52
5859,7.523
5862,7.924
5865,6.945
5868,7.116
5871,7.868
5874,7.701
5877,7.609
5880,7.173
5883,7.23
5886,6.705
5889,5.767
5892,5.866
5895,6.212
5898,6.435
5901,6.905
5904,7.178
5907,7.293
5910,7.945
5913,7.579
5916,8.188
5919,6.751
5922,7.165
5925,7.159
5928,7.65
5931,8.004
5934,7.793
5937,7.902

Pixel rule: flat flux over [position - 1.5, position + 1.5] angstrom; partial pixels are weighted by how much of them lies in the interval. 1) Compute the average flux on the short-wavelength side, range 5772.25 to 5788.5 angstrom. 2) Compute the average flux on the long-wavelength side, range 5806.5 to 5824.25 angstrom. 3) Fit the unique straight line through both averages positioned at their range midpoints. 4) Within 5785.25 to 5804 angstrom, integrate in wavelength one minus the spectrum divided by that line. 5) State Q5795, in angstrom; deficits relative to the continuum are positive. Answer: 0.9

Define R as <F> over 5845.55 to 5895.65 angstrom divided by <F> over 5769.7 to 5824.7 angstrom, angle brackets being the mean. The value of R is 0.92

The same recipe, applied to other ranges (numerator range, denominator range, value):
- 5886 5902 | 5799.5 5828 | 0.78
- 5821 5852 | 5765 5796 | 1.04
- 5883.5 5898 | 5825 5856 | 0.81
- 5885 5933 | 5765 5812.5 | 0.93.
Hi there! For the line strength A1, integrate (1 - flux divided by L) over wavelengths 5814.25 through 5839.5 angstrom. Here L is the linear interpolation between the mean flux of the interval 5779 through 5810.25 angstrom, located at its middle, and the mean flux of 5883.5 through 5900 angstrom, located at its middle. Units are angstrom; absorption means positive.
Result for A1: -3.5 angstrom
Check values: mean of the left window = 7.54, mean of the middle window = 8.1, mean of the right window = 6.28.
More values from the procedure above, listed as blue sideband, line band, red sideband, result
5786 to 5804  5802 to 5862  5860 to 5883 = -2.8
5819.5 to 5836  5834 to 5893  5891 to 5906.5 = 0.5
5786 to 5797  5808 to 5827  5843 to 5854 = -1.5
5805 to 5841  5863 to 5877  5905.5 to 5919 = 0.6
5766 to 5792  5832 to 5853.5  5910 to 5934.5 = -0.3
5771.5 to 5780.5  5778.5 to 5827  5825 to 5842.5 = 0.7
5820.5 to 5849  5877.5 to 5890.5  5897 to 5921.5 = 1.2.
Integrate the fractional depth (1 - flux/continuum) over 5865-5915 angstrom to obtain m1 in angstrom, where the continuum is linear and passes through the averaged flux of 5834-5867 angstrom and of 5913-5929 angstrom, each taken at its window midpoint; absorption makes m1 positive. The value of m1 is 2.6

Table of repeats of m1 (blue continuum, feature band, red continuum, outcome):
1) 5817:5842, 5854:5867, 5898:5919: 0.9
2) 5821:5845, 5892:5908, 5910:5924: 1.8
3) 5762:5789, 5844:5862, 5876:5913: -0.8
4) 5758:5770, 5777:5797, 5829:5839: 1.1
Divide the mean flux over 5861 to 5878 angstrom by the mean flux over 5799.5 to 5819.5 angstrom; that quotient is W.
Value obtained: 1.0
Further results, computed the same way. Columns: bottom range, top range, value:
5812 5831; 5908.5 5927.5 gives 0.92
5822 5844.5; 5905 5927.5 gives 0.95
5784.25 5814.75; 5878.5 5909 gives 0.89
